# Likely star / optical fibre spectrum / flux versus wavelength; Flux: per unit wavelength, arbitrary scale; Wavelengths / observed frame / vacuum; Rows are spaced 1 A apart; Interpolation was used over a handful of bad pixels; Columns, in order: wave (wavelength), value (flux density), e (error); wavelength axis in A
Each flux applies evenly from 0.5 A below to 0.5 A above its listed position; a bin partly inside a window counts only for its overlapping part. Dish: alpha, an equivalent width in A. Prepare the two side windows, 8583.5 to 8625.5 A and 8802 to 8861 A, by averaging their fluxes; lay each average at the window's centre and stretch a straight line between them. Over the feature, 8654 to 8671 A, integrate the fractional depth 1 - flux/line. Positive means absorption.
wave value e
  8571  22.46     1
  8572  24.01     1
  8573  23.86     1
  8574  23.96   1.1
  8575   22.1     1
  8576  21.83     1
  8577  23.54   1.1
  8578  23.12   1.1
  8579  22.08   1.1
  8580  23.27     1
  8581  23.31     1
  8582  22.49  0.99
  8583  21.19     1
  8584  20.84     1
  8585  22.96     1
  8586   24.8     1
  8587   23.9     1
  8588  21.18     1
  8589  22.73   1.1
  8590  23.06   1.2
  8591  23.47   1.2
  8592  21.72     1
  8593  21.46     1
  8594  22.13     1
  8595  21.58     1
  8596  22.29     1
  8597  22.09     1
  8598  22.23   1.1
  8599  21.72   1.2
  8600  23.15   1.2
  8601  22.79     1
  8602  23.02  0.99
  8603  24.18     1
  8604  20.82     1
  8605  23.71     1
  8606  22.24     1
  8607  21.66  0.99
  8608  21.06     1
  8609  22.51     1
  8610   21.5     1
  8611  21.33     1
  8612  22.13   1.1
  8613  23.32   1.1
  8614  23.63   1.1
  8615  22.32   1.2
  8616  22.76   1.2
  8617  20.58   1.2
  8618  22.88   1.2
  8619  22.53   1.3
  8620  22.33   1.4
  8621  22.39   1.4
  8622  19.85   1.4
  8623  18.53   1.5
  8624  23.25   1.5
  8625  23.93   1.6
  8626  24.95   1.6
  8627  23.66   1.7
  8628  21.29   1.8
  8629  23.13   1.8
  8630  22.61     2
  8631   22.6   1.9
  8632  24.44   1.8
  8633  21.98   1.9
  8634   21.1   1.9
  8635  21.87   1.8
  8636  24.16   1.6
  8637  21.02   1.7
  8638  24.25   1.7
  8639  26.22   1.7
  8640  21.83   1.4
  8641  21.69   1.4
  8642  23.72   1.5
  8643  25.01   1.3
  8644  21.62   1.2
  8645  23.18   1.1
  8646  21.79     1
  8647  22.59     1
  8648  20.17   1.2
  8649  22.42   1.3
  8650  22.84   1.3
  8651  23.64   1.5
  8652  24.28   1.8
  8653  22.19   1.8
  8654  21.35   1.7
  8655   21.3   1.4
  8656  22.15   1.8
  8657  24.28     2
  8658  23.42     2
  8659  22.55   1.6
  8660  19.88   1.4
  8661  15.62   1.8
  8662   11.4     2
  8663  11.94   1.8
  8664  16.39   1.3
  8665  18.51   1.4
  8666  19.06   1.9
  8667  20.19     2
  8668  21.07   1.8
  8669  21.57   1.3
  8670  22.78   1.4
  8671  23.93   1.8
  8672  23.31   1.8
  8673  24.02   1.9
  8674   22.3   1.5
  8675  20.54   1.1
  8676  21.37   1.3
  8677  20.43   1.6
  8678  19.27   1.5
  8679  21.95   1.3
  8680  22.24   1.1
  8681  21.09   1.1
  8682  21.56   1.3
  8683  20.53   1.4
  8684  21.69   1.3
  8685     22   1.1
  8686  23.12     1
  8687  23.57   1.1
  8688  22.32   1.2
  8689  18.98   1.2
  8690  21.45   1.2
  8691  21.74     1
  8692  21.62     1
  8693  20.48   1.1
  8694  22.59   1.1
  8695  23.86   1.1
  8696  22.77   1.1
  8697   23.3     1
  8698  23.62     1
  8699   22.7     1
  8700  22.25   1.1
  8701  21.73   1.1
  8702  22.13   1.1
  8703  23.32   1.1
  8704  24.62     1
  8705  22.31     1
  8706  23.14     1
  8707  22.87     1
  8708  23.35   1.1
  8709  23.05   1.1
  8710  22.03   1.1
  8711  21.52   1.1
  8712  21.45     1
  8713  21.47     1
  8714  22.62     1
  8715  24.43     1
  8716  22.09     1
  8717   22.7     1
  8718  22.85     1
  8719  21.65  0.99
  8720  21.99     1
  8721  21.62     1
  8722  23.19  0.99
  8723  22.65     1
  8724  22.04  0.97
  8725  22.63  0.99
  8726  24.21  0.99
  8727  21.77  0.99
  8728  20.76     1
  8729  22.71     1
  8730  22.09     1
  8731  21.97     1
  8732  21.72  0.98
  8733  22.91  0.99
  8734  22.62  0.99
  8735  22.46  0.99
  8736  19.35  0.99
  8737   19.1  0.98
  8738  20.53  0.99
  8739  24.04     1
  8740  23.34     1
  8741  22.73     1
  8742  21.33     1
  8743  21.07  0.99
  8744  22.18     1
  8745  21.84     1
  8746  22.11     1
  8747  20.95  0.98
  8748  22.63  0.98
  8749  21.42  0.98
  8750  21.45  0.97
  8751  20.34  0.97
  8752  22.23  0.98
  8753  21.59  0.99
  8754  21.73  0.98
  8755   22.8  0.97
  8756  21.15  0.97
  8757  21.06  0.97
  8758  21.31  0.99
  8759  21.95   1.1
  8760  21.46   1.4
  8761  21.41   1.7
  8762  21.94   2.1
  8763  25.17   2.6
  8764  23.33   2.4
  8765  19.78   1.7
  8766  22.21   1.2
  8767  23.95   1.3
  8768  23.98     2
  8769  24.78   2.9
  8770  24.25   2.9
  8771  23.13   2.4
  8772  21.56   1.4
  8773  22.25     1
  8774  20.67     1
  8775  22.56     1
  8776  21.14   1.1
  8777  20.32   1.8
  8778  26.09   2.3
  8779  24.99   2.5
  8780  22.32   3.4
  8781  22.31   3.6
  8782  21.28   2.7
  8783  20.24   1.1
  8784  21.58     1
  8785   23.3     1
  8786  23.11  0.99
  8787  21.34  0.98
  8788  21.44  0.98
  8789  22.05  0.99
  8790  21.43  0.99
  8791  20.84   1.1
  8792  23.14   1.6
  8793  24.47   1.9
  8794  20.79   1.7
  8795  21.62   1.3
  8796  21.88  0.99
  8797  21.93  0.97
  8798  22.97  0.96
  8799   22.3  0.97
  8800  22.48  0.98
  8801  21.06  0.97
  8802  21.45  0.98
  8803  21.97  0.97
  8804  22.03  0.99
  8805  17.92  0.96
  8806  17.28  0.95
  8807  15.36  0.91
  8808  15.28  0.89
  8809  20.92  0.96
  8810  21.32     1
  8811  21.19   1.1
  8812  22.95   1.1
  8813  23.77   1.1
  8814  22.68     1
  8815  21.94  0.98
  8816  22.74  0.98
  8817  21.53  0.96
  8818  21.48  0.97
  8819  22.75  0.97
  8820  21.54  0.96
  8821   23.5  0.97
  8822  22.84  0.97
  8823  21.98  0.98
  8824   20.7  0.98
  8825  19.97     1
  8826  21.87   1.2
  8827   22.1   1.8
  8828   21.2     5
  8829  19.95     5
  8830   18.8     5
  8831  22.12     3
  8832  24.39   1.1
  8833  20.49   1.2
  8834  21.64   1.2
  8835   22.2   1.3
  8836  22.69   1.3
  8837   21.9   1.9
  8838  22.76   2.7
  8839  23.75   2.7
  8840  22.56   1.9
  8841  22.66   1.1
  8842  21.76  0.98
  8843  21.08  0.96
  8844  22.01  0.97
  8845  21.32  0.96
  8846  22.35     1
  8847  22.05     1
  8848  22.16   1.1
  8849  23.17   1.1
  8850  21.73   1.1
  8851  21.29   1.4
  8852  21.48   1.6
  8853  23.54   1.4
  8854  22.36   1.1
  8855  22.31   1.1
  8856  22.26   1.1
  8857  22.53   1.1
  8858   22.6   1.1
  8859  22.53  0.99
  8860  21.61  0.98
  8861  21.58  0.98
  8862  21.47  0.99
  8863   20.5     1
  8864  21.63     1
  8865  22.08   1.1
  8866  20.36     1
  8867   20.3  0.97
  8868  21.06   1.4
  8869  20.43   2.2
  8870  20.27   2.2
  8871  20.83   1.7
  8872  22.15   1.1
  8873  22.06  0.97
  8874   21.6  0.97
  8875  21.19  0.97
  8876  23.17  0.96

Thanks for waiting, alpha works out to 1.9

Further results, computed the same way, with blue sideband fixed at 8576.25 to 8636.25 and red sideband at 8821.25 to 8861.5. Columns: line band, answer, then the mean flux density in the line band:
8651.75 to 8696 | 2.5 A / 21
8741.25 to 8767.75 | 0.3 A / 21.9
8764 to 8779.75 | -0.5 A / 22.8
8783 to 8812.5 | 1.1 A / 21.2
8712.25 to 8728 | -0.2 A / 22.5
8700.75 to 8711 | -0.3 A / 22.8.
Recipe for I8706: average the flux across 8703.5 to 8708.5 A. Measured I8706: 23.3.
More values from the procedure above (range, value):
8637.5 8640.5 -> 24.1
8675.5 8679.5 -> 20.8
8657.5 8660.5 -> 21.9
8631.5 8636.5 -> 22.7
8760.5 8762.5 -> 21.7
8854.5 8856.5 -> 22.3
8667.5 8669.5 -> 21.3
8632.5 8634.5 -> 21.5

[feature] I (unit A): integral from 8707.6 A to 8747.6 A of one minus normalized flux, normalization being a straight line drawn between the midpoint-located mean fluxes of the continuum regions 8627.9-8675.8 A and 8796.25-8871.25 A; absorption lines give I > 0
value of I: -0.9 A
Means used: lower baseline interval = 21.7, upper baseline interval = 21.6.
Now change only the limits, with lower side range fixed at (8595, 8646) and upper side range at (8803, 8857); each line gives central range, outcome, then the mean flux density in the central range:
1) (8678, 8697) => 0.33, 21.8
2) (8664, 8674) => 0.42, 21.4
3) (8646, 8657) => 0.01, 22.4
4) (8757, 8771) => -0.51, 22.7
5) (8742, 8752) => 0.17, 21.6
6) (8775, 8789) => -0.30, 22.3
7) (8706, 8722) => -0.23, 22.4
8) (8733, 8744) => 0.13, 21.7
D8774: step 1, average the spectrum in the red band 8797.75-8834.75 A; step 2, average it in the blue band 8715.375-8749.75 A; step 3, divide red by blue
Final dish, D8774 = 0.96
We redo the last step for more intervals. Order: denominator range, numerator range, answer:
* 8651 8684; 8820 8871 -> 1.05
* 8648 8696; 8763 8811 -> 1.03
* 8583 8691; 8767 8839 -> 1.00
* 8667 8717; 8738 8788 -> 1.00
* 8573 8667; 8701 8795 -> 1.01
